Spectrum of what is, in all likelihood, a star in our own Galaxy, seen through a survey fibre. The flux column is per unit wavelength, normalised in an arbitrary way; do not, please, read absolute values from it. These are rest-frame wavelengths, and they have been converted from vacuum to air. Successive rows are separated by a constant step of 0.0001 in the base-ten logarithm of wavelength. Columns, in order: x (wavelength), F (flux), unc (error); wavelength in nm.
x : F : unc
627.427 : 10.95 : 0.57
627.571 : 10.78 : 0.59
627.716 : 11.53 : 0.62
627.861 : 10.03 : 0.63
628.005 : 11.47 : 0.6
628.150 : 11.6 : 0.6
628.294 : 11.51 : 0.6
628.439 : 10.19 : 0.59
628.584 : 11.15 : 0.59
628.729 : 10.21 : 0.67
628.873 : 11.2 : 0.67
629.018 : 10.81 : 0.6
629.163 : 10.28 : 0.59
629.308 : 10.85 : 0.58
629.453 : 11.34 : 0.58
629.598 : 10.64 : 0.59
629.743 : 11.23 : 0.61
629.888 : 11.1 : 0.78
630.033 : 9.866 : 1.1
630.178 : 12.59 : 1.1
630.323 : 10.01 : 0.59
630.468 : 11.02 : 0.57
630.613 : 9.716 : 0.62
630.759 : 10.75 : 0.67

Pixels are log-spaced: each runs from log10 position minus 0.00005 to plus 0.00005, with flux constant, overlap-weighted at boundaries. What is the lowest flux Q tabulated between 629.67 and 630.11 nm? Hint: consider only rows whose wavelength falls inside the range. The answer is 9.866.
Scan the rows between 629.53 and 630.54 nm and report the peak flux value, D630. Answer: 12.59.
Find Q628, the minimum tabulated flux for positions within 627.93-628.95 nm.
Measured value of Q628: 10.19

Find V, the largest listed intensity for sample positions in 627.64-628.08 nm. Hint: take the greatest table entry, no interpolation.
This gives 11.53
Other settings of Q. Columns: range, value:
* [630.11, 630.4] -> 10.01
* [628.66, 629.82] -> 10.21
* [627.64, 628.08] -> 10.03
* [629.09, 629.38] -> 10.28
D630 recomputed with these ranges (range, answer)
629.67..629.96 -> 11.23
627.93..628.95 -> 11.6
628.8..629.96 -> 11.34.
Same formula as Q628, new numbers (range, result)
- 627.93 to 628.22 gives 11.47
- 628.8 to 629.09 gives 10.81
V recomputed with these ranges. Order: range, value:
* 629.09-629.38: 10.85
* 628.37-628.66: 11.15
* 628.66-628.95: 11.2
